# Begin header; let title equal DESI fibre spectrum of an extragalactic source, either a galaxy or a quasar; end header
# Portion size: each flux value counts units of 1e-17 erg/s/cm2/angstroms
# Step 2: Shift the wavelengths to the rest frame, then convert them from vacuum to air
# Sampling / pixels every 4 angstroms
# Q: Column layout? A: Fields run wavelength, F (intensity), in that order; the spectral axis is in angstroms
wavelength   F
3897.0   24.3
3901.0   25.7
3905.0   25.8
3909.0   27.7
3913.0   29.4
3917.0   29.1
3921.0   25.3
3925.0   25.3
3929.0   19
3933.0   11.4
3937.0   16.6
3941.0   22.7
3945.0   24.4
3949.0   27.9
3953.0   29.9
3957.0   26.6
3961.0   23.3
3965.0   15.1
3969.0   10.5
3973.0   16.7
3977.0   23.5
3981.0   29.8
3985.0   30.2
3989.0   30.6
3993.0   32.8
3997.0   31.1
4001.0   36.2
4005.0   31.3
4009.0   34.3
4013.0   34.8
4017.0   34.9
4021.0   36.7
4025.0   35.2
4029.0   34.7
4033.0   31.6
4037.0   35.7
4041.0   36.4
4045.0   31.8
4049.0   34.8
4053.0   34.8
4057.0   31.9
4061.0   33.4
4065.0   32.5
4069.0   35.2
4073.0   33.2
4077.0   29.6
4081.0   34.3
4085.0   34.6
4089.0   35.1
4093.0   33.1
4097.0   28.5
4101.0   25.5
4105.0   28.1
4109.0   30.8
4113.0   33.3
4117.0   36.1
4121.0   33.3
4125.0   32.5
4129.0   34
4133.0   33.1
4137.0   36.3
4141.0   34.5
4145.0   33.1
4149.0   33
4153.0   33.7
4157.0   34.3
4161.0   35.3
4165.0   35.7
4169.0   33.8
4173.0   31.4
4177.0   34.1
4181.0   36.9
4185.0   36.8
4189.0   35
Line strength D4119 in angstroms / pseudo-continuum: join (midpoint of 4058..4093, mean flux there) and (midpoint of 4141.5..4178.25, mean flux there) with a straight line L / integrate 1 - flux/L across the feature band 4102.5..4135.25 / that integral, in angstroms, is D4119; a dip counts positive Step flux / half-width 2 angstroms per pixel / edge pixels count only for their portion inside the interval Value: 1.0 angstroms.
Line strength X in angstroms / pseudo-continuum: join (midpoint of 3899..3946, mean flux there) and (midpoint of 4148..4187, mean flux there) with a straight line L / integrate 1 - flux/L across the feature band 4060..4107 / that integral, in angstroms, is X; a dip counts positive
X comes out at -1.8 angstroms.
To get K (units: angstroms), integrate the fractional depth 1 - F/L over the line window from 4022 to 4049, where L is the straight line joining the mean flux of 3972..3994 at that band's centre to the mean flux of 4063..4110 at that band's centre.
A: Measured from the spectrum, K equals -4.3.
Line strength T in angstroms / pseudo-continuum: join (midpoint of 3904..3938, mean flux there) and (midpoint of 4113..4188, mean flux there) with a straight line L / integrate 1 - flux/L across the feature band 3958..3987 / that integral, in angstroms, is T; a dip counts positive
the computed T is 5.0 angstroms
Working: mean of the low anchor 23.4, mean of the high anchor 34.3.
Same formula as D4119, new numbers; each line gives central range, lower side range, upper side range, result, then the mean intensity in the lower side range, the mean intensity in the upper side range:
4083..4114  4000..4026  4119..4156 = 2.7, 34.7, 33.7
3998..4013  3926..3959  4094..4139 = -4.6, 22.4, 32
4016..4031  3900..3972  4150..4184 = -4.5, 23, 34.4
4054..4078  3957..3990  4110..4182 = -3.5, 22.5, 34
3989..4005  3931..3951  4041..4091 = -3.9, 20.6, 33.6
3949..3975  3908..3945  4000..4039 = 5.9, 22.9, 34.5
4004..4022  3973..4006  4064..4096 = -2.2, 29.8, 33.3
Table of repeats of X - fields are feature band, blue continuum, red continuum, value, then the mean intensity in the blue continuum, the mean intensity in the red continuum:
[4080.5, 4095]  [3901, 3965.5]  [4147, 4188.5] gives -1.6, 24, 34.5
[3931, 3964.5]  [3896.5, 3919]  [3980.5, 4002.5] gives 7.9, 27.2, 31.8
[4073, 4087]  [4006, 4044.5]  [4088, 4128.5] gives -0.1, 34.7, 31.6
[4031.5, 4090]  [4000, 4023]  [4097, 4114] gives -3.6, 34.6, 29.1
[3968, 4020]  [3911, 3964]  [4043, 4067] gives -1.8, 23.7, 33.2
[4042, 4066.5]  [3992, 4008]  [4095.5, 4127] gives -1.0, 32.9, 31.1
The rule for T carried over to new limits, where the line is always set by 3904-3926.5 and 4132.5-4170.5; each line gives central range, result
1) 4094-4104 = 1.53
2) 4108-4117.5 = -0.02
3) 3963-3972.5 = 5.07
